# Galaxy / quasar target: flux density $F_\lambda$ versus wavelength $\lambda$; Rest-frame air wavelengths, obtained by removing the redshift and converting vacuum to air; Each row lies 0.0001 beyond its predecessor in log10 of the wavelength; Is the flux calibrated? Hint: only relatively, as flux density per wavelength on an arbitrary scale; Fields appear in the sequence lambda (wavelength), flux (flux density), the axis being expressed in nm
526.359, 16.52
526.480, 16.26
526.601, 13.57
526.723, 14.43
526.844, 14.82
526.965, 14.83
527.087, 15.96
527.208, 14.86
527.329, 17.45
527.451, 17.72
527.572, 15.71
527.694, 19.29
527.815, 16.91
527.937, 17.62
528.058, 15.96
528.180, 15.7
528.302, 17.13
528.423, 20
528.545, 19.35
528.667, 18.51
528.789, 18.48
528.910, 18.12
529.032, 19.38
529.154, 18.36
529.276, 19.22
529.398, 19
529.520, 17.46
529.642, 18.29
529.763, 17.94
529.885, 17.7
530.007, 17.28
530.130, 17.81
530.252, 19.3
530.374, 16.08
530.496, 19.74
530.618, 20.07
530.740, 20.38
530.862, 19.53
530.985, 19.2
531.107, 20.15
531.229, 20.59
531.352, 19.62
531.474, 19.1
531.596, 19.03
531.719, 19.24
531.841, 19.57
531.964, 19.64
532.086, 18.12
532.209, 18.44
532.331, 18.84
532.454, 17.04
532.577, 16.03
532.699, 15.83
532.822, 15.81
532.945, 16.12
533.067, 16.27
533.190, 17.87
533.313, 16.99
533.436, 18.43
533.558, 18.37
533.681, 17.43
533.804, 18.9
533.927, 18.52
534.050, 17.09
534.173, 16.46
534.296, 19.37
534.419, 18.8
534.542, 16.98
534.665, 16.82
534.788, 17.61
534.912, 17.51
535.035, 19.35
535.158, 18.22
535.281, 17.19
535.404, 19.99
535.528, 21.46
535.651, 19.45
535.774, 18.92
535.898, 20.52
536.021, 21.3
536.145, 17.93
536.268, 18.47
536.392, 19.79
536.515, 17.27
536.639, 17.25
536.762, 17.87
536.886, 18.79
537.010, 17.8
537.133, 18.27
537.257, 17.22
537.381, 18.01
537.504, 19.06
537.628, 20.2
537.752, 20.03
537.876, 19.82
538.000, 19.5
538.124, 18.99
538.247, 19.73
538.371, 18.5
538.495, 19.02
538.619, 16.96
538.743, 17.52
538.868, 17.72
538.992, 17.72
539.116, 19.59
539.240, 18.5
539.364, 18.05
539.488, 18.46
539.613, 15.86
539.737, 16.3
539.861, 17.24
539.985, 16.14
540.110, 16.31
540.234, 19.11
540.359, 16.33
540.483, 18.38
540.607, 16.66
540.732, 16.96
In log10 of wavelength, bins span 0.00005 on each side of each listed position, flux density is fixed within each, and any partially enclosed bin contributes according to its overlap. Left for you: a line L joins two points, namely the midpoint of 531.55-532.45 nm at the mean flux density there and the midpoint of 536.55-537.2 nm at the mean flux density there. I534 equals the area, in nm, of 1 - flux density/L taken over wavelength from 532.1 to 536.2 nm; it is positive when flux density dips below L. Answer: 0.08 nm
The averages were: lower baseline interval 18.8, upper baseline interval 18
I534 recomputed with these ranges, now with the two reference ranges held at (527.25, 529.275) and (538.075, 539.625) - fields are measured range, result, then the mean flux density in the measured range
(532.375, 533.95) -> 0.08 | 17.2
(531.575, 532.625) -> -0.03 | 18.4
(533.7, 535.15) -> 0.01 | 17.9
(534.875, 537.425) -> -0.08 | 18.7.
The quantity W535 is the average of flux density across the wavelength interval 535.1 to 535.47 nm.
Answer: 18.5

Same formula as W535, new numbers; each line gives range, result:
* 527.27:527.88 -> 17.4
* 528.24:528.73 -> 18.7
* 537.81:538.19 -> 19.5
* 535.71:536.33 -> 19.4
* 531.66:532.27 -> 19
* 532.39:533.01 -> 16.2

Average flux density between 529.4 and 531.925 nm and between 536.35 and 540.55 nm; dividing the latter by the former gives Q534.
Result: 0.96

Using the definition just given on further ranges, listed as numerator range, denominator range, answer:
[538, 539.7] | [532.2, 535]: 1.04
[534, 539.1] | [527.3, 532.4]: 1.00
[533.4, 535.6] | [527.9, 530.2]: 1.01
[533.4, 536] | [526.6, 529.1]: 1.09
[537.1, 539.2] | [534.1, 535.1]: 1.05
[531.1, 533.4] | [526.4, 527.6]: 1.16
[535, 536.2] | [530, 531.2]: 1.02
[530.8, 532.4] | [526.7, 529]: 1.13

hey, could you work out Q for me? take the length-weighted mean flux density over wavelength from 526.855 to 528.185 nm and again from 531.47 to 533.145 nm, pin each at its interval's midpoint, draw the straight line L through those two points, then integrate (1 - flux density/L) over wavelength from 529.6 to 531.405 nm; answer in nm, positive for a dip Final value -0.17 nm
